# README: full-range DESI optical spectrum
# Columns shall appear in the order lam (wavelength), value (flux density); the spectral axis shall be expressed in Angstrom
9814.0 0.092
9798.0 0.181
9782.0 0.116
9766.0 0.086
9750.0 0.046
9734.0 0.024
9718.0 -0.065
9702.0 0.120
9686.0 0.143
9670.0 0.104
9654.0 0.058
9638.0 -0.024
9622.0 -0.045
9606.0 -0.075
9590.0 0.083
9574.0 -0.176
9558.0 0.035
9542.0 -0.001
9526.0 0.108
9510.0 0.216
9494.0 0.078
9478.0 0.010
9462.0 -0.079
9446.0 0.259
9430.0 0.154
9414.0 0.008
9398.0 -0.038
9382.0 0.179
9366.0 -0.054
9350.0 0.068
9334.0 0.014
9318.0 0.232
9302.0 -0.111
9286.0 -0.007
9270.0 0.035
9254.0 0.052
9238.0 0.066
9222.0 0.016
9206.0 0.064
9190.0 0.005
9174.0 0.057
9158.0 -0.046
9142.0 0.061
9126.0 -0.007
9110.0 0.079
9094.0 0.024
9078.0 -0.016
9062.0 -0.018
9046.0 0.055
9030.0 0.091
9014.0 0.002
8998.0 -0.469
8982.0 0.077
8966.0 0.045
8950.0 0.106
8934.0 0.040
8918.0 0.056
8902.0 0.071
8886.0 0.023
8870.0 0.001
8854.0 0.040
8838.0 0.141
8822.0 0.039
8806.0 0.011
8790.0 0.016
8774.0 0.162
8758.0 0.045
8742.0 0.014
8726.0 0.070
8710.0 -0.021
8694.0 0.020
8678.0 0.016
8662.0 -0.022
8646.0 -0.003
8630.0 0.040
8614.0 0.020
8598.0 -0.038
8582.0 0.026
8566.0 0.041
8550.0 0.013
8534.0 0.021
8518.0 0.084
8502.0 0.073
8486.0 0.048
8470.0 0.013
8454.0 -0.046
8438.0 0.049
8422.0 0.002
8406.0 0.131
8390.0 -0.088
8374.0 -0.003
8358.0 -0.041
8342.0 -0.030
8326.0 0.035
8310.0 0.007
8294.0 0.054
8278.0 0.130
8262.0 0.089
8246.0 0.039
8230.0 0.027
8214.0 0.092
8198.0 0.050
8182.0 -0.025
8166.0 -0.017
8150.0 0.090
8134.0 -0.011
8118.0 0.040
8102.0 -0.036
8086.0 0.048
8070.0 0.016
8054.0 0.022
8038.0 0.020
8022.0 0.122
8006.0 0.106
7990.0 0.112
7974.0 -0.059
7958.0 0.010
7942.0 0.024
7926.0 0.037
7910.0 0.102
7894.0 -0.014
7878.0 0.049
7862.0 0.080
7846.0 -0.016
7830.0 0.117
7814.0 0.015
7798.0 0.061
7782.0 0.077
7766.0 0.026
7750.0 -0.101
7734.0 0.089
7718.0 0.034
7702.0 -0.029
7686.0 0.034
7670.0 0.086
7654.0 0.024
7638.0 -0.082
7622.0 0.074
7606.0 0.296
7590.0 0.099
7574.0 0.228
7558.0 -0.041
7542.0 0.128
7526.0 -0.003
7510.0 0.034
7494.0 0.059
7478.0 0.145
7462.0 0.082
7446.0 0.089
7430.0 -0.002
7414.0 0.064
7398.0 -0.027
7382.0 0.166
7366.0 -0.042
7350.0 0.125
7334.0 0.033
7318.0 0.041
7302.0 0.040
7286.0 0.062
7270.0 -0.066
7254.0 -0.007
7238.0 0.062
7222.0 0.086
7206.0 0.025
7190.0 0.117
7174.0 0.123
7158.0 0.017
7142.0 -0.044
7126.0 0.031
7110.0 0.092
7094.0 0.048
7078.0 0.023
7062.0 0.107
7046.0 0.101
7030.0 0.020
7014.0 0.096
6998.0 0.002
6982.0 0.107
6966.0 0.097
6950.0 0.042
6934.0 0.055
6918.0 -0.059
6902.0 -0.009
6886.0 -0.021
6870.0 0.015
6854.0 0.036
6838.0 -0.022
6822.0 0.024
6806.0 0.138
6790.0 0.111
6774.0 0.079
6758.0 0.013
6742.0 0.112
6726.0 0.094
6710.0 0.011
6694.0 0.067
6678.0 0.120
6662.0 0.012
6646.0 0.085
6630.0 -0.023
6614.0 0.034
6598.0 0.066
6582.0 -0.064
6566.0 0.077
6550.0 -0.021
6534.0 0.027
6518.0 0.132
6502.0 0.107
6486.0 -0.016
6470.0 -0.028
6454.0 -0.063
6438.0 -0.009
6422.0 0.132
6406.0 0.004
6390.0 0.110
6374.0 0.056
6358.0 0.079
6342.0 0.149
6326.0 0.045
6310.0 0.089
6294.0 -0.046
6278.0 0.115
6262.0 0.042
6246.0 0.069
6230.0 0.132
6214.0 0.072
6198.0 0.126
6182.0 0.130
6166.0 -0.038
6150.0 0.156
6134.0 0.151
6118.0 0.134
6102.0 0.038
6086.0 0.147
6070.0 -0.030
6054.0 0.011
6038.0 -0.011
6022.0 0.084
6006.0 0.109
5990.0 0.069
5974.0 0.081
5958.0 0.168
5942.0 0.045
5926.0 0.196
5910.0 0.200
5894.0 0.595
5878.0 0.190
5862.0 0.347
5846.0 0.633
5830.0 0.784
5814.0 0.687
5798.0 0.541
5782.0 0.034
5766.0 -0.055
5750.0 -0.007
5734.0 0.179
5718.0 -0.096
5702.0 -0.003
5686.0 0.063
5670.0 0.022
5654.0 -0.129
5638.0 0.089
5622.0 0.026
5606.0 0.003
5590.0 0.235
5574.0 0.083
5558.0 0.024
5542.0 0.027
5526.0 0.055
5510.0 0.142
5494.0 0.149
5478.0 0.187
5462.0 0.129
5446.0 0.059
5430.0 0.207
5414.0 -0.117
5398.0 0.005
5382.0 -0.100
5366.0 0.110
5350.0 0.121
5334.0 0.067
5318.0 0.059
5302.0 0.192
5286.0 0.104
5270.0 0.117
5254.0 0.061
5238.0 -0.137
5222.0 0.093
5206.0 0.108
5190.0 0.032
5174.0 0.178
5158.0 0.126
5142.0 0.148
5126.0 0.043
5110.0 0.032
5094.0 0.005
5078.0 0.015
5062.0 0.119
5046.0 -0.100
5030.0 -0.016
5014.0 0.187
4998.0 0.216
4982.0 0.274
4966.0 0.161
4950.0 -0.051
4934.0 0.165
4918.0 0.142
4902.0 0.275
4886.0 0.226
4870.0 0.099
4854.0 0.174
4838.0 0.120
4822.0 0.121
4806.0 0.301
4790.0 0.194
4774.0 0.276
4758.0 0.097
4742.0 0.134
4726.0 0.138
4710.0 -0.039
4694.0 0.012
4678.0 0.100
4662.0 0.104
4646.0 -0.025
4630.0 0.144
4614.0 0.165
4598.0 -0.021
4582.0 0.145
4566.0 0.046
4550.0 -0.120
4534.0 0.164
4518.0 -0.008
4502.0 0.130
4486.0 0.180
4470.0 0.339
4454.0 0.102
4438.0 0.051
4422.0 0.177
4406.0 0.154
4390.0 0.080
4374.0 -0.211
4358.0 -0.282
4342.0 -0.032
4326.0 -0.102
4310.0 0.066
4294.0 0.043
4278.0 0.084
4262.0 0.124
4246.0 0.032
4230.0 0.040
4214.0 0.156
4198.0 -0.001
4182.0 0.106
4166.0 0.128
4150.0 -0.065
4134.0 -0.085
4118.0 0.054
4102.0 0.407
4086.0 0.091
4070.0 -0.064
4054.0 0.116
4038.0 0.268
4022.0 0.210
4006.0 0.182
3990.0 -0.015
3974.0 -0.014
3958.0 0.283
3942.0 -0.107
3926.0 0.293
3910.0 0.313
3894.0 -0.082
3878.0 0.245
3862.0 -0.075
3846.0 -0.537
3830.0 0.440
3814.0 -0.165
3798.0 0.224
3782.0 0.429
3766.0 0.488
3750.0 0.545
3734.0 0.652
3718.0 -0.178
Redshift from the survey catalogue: 0.18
